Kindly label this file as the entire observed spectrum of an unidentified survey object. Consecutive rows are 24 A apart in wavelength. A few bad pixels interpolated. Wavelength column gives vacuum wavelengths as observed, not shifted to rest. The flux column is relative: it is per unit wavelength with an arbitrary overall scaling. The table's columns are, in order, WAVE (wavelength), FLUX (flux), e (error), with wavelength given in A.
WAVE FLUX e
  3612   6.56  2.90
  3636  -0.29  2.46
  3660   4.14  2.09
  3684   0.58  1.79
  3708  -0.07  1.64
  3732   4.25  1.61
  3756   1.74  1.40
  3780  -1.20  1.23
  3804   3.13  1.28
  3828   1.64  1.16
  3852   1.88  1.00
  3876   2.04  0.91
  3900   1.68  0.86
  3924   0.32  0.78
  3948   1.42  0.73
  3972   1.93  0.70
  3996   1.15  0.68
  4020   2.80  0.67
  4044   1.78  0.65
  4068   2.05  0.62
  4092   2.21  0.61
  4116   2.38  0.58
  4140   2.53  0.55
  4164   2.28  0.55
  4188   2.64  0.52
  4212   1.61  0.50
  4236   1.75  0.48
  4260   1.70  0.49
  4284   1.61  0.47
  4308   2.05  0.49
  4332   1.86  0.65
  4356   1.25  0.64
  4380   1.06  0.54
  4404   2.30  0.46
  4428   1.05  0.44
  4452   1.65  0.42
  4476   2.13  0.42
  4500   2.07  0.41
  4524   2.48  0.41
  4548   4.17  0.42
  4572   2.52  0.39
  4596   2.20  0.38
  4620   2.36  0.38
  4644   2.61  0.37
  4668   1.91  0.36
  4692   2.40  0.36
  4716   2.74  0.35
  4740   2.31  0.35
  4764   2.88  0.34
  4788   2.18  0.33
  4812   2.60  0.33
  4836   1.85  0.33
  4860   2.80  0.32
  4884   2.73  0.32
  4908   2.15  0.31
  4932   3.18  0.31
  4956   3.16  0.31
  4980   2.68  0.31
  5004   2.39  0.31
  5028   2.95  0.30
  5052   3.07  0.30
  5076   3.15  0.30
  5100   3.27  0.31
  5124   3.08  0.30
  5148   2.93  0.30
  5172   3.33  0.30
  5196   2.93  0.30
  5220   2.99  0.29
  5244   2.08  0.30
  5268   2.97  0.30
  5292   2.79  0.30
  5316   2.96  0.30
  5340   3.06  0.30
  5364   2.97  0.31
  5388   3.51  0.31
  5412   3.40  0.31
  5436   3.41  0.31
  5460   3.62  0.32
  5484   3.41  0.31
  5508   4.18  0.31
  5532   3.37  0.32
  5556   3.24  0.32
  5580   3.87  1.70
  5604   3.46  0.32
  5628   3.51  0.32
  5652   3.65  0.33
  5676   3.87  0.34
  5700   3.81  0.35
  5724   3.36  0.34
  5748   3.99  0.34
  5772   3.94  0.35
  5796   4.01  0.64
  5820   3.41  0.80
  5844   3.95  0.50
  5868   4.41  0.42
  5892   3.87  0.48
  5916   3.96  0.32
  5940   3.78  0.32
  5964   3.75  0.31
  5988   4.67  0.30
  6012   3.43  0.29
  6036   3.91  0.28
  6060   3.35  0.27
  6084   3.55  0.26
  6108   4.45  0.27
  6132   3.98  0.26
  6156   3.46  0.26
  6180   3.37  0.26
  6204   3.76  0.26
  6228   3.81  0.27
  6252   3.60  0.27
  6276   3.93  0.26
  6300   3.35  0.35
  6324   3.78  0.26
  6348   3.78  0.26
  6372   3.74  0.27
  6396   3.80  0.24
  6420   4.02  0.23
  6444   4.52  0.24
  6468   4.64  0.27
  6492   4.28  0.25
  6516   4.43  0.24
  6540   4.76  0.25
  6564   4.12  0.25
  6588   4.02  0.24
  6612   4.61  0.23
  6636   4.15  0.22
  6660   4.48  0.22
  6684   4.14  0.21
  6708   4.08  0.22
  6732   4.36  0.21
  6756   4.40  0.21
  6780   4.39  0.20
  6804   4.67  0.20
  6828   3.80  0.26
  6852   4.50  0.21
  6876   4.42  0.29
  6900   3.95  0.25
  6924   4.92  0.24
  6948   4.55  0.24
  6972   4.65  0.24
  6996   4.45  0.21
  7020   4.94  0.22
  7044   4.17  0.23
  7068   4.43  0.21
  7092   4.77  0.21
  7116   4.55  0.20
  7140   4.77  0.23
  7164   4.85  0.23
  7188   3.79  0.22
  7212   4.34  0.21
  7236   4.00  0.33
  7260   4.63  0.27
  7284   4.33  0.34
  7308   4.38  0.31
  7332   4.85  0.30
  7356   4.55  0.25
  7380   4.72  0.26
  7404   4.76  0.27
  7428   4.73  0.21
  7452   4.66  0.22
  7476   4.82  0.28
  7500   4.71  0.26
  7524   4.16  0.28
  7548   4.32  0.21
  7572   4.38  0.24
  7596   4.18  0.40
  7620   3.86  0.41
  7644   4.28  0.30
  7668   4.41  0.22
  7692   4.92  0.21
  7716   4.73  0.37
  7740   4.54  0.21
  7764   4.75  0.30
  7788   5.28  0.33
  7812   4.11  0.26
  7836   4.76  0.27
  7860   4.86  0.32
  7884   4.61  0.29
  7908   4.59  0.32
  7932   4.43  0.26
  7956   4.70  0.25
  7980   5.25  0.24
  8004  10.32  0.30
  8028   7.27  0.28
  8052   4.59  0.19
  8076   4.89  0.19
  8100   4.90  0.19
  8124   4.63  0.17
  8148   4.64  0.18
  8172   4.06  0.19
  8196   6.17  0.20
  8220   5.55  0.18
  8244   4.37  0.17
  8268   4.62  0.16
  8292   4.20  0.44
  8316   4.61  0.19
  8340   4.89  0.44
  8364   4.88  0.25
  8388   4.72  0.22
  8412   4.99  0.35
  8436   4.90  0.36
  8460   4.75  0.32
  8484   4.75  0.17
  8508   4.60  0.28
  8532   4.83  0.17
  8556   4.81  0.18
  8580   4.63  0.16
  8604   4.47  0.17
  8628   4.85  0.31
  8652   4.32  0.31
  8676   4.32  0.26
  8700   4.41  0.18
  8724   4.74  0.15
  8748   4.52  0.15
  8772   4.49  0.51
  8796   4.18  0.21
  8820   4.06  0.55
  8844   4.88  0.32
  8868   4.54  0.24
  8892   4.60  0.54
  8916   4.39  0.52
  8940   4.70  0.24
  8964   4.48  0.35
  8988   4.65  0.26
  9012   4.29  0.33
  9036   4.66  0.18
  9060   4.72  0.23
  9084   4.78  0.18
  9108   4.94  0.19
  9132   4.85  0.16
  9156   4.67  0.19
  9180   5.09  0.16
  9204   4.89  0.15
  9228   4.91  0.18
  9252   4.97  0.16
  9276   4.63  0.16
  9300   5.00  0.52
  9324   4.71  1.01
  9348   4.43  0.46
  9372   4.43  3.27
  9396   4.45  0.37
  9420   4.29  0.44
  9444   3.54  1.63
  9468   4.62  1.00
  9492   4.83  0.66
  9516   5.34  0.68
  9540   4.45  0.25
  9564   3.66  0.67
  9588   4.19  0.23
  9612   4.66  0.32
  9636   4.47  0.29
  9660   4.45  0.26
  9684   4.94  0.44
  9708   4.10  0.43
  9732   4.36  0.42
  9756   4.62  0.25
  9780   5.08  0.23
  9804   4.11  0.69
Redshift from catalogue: 0.22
